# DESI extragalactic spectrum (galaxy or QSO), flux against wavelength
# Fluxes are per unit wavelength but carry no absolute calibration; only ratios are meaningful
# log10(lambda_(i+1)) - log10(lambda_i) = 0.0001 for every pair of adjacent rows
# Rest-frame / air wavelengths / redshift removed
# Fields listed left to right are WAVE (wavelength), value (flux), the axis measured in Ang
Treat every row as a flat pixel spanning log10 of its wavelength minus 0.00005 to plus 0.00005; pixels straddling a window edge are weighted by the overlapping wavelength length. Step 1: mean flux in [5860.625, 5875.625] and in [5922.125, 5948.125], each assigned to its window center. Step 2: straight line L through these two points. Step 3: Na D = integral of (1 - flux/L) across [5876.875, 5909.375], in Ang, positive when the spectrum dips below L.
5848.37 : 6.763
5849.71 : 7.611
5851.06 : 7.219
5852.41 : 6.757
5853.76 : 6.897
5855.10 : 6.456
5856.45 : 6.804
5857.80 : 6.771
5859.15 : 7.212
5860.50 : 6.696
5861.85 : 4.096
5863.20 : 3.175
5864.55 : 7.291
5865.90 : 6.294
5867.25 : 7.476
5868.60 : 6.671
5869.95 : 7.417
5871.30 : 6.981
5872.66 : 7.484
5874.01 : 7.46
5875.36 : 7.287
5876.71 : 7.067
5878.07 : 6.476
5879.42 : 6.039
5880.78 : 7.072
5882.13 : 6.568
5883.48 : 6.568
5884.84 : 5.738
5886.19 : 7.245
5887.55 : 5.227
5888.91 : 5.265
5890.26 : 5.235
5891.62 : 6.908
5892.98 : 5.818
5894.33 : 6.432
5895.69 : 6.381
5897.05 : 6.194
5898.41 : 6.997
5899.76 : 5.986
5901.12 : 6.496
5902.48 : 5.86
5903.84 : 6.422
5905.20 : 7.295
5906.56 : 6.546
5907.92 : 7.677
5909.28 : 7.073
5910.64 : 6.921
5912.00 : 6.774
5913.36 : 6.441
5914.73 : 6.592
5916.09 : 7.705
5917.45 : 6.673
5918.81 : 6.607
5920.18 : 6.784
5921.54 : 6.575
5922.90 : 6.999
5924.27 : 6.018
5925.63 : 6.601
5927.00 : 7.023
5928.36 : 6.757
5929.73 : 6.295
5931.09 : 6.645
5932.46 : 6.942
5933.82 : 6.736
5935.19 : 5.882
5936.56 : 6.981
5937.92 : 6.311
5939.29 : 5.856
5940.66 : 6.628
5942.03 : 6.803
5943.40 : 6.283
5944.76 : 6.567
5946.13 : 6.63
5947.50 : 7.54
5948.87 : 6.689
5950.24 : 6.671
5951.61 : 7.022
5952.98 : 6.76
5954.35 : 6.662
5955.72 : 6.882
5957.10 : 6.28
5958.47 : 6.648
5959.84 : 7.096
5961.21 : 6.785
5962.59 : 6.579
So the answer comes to 0.71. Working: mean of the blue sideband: 6.5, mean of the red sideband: 6.6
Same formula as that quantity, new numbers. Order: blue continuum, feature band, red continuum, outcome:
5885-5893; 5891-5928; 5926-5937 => -2.2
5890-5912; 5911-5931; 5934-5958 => -0.4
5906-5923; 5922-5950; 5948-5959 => 0.7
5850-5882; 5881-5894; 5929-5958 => 1.1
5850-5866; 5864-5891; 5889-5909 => -1.1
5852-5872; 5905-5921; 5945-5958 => -0.6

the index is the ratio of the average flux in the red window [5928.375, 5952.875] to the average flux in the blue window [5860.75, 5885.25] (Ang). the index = 1.0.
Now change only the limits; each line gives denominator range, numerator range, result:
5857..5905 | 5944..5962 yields 1.06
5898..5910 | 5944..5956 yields 1.02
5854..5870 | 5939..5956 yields 1.06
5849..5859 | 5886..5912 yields 0.92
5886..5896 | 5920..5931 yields 1.11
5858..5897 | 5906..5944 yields 1.04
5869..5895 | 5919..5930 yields 1.01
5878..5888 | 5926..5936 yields 1.04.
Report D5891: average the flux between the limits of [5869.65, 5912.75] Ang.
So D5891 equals 6.58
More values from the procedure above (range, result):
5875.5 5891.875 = 6.3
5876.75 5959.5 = 6.57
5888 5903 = 6.13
